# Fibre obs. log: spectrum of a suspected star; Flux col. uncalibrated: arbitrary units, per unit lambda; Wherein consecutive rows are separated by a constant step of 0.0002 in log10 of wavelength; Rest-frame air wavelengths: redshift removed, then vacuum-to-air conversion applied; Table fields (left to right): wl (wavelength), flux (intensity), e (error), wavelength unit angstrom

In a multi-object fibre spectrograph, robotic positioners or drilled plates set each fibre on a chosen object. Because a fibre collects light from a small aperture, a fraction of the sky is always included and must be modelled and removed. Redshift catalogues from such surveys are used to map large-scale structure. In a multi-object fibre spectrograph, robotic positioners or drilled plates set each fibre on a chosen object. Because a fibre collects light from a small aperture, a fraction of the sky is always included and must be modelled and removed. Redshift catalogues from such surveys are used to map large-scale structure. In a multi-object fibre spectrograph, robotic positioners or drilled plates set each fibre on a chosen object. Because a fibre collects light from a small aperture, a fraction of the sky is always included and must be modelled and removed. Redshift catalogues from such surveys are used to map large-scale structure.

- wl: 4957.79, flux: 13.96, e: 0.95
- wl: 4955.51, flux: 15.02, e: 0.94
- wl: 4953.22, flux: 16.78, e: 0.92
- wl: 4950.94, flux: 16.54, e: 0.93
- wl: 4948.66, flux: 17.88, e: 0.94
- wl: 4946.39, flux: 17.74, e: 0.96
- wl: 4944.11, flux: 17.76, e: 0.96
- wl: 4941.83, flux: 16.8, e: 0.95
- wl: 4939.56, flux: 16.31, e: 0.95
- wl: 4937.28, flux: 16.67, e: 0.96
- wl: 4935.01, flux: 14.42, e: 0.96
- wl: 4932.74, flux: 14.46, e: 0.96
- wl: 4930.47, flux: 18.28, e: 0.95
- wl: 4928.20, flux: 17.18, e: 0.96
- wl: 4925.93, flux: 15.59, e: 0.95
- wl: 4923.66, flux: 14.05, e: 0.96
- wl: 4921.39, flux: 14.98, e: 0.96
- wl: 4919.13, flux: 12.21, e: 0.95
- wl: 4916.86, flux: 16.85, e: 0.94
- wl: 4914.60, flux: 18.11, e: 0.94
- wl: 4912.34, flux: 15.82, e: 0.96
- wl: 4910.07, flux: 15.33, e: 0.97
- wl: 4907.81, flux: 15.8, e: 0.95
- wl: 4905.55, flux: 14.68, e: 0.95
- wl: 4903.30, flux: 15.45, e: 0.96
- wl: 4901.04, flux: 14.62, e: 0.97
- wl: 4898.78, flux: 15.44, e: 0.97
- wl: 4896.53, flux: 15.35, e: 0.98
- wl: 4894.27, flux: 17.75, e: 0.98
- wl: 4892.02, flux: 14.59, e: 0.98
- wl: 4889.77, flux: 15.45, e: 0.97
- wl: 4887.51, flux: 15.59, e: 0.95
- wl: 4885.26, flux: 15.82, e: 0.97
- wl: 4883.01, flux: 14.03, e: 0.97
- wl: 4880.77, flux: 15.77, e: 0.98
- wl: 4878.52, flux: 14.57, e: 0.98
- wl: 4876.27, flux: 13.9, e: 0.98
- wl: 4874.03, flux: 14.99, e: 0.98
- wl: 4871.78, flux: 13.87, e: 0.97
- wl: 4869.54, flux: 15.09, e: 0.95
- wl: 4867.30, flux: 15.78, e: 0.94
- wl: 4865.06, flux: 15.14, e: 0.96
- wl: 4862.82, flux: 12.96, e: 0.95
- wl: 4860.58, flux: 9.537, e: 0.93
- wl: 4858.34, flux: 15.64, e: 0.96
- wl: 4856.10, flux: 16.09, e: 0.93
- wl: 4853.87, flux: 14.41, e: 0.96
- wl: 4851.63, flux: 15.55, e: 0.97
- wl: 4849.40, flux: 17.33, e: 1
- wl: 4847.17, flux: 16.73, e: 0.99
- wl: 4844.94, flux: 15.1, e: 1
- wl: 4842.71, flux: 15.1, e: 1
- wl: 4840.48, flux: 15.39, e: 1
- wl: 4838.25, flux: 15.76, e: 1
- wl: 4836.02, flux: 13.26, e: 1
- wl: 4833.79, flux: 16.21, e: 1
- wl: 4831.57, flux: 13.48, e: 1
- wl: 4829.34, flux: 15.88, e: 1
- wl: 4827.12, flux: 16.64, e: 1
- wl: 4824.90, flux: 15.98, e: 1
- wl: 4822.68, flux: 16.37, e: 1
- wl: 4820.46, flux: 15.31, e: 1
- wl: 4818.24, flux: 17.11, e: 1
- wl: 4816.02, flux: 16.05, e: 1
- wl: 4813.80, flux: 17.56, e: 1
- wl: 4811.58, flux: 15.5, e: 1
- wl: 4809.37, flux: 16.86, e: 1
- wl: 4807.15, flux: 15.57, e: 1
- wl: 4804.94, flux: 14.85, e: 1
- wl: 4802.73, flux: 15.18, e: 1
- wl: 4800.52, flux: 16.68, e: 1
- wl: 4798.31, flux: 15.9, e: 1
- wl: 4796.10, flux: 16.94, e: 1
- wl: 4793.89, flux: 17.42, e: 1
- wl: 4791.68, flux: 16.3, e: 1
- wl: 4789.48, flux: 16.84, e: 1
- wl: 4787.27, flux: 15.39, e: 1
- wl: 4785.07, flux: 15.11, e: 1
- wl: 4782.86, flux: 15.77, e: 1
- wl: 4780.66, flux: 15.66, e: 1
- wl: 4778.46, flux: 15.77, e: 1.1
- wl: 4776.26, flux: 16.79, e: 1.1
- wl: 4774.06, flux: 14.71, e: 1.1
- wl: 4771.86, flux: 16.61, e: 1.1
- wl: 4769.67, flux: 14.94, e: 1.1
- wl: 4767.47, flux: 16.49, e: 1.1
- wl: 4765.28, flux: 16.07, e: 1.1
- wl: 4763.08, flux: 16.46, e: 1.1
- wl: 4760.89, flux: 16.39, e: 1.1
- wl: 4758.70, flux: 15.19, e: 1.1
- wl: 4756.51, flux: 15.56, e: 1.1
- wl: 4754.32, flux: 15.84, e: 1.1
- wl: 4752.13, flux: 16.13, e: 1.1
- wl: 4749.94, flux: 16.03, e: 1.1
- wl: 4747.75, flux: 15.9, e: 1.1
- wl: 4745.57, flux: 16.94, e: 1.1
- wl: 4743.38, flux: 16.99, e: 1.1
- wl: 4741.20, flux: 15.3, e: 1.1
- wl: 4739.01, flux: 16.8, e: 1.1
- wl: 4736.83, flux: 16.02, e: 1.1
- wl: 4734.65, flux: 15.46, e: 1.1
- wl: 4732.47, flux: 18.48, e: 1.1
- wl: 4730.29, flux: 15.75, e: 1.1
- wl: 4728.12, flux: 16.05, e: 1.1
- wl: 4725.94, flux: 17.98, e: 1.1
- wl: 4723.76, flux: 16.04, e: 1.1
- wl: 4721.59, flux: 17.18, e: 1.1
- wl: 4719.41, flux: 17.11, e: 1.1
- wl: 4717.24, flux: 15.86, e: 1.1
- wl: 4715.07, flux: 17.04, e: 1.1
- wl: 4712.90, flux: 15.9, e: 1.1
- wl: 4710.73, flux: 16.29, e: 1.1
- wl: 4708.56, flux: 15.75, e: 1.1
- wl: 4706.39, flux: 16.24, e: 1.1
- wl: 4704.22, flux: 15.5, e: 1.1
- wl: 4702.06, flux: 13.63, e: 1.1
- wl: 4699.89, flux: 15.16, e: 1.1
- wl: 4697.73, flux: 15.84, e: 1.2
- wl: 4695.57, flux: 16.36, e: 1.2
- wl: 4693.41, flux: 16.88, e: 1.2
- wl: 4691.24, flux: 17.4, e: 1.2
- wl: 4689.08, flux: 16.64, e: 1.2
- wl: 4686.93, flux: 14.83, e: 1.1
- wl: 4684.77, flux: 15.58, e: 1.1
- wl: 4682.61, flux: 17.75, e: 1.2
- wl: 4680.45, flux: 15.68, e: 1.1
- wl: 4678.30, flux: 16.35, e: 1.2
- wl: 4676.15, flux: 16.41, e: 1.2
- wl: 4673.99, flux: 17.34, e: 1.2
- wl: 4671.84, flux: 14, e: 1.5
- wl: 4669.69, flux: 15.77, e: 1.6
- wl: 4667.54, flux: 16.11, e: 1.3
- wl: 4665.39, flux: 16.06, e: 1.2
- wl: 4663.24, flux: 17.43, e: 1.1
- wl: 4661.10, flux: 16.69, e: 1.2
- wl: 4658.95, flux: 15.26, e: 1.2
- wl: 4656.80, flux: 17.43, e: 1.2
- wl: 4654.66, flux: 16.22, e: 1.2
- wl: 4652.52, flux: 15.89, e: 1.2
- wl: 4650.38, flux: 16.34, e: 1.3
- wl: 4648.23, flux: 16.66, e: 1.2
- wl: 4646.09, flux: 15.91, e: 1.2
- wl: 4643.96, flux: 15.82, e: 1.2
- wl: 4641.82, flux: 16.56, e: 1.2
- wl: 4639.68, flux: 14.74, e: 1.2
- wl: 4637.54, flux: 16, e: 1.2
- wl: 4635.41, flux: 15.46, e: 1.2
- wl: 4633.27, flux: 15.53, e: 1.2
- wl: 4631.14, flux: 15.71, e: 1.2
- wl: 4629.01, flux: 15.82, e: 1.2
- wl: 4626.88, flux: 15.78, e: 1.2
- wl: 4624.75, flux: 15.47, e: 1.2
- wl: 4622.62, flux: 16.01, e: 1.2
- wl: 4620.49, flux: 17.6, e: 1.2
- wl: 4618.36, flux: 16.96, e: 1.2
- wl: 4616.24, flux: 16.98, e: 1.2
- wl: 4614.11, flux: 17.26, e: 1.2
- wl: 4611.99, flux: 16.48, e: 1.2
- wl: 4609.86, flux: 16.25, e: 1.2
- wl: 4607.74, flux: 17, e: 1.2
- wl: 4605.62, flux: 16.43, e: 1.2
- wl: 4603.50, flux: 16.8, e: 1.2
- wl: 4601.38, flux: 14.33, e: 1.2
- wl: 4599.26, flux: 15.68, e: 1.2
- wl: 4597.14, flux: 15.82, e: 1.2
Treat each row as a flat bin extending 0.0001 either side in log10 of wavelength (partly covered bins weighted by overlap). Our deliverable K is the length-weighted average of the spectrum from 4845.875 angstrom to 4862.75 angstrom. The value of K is 14.9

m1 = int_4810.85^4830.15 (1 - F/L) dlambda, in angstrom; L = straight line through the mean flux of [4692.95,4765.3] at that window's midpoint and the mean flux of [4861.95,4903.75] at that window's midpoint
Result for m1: -0.96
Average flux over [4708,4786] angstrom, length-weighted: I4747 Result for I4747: 16.2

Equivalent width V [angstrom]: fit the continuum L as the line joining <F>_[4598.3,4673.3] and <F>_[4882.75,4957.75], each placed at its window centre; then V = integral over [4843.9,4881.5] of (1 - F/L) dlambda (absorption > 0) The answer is 2.5 angstrom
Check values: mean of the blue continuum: 16.1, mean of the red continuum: 15.9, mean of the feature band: 14.8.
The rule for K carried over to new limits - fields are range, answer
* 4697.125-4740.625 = 16.2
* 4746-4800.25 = 16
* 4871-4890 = 14.9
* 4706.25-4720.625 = 16.3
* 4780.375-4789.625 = 15.6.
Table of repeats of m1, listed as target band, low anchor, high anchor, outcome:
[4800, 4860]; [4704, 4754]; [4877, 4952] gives 1.4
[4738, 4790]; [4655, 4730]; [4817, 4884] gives -0.9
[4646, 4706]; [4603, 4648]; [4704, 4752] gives 0.7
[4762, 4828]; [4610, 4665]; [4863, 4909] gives -2.3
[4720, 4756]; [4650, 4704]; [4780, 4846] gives -1.0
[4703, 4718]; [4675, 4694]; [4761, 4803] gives 0.2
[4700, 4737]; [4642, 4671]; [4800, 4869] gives -0.6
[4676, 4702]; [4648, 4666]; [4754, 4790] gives 0.2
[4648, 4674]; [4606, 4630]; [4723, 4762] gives 0.4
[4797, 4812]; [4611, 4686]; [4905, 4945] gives 0.2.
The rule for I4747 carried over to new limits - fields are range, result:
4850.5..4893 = 14.7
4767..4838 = 15.9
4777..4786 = 15.6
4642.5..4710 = 16.1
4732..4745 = 16.4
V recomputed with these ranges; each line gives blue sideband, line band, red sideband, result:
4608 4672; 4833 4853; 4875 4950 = 0.3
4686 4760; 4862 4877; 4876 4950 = 1.2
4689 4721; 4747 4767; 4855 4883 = -0.5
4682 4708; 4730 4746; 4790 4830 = -0.4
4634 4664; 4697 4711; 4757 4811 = 0.6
